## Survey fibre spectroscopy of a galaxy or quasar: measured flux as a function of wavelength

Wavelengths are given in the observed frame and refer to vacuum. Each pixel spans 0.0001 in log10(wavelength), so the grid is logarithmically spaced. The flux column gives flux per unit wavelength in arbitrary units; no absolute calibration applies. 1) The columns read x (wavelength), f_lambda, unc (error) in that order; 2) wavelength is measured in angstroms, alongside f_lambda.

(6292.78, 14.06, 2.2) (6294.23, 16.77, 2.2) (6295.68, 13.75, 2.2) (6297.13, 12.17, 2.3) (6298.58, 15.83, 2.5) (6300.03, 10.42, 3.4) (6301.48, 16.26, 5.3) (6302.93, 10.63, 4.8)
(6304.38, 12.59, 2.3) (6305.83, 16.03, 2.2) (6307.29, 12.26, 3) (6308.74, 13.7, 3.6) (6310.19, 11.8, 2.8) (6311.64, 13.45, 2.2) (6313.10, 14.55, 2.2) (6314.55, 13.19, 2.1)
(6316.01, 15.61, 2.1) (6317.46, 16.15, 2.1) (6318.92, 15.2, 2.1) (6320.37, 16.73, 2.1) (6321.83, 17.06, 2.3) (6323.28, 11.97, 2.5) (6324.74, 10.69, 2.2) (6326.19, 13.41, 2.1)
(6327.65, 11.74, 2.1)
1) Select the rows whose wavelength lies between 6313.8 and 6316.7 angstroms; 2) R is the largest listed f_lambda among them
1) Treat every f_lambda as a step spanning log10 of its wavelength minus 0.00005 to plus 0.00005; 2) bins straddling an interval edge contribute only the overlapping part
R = 15.61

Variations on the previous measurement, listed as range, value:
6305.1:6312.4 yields 16.03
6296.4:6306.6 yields 16.26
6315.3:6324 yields 17.06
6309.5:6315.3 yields 14.55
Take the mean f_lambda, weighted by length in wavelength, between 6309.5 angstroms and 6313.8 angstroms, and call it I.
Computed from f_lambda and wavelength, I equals 13.3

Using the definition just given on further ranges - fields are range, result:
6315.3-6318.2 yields 15.9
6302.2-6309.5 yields 13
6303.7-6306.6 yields 14.3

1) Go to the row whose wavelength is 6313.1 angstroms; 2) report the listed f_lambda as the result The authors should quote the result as 14.55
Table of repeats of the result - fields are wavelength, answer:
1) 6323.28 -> 11.97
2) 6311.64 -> 13.45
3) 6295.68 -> 13.75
